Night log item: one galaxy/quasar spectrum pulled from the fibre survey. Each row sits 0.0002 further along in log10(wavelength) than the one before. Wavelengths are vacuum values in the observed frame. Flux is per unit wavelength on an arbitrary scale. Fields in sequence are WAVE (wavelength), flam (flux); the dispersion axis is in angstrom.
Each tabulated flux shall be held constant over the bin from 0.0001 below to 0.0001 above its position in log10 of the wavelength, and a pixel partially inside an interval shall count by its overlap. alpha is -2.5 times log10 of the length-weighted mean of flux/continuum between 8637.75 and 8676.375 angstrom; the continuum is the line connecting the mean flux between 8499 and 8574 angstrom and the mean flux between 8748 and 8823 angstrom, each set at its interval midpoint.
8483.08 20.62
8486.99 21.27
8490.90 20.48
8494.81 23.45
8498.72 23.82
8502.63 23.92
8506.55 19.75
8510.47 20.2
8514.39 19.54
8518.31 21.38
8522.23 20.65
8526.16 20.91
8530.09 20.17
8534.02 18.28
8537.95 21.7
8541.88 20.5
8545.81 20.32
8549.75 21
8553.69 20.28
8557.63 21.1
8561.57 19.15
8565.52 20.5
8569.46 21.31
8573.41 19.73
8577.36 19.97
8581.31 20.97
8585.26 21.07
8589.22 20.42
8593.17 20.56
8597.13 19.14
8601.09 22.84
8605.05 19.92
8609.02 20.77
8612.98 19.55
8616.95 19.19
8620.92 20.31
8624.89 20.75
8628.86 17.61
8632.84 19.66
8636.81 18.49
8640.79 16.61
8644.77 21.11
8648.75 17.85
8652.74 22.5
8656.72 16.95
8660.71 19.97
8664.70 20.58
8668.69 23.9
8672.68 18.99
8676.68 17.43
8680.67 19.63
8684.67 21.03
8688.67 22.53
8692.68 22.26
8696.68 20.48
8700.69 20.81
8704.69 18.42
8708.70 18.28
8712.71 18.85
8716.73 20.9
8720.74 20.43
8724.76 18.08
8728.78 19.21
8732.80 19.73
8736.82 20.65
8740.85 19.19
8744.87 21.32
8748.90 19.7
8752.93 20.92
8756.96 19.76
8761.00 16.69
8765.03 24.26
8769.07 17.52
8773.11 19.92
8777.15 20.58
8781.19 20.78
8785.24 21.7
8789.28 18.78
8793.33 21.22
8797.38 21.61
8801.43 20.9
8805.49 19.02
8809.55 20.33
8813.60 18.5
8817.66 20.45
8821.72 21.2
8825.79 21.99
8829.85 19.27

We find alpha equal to 0.04 mag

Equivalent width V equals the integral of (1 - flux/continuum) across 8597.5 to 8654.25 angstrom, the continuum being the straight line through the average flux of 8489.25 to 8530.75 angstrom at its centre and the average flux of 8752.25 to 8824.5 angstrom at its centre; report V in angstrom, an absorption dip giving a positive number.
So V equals 3.1 angstrom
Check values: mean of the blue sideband 21.3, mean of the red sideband 20.2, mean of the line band 19.8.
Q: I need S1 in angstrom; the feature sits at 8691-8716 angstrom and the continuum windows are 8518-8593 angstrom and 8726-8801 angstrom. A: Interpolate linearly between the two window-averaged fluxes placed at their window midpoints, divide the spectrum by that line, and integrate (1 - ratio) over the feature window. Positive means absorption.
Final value 0.5 angstrom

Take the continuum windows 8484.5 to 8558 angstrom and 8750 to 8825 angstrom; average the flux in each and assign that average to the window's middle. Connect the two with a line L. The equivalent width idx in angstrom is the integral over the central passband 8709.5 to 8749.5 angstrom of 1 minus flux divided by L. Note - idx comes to 1.3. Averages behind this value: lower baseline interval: 21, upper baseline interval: 20.3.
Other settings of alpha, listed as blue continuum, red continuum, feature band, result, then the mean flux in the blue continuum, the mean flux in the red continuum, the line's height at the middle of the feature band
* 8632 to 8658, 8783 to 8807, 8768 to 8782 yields 0.03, 19.1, 20.6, 20.4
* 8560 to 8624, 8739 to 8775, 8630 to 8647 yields 0.07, 20.4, 19.9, 20.2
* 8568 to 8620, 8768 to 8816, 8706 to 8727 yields 0.05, 20.4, 20.1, 20.2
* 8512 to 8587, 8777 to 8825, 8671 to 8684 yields 0.08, 20.4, 20.5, 20.5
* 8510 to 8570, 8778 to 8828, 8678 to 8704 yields -0.02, 20.4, 20.5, 20.5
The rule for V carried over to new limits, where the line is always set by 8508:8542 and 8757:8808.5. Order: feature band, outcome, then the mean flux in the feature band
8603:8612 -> 0.0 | 20.3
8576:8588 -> -0.2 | 20.7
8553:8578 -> 0.0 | 20.3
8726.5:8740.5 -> 0.3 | 19.7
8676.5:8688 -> 0.1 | 20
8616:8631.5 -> 0.6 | 19.5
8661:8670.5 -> -0.7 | 21.8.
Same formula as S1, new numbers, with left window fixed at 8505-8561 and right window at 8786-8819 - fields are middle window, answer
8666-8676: -0.3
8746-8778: 0.4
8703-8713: 0.9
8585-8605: -0.4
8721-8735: 0.7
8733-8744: 0.1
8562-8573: -0.1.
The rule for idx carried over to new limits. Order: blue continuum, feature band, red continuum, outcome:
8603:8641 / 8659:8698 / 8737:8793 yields -1.95 angstrom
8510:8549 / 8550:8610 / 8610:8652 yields -2.13 angstrom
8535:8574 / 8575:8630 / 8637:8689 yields -0.13 angstrom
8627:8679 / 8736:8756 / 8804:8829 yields -0.45 angstrom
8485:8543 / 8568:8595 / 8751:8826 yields 0.41 angstrom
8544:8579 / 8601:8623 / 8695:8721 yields -0.09 angstrom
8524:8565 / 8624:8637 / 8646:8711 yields 0.72 angstrom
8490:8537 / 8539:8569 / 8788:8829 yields 0.70 angstrom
